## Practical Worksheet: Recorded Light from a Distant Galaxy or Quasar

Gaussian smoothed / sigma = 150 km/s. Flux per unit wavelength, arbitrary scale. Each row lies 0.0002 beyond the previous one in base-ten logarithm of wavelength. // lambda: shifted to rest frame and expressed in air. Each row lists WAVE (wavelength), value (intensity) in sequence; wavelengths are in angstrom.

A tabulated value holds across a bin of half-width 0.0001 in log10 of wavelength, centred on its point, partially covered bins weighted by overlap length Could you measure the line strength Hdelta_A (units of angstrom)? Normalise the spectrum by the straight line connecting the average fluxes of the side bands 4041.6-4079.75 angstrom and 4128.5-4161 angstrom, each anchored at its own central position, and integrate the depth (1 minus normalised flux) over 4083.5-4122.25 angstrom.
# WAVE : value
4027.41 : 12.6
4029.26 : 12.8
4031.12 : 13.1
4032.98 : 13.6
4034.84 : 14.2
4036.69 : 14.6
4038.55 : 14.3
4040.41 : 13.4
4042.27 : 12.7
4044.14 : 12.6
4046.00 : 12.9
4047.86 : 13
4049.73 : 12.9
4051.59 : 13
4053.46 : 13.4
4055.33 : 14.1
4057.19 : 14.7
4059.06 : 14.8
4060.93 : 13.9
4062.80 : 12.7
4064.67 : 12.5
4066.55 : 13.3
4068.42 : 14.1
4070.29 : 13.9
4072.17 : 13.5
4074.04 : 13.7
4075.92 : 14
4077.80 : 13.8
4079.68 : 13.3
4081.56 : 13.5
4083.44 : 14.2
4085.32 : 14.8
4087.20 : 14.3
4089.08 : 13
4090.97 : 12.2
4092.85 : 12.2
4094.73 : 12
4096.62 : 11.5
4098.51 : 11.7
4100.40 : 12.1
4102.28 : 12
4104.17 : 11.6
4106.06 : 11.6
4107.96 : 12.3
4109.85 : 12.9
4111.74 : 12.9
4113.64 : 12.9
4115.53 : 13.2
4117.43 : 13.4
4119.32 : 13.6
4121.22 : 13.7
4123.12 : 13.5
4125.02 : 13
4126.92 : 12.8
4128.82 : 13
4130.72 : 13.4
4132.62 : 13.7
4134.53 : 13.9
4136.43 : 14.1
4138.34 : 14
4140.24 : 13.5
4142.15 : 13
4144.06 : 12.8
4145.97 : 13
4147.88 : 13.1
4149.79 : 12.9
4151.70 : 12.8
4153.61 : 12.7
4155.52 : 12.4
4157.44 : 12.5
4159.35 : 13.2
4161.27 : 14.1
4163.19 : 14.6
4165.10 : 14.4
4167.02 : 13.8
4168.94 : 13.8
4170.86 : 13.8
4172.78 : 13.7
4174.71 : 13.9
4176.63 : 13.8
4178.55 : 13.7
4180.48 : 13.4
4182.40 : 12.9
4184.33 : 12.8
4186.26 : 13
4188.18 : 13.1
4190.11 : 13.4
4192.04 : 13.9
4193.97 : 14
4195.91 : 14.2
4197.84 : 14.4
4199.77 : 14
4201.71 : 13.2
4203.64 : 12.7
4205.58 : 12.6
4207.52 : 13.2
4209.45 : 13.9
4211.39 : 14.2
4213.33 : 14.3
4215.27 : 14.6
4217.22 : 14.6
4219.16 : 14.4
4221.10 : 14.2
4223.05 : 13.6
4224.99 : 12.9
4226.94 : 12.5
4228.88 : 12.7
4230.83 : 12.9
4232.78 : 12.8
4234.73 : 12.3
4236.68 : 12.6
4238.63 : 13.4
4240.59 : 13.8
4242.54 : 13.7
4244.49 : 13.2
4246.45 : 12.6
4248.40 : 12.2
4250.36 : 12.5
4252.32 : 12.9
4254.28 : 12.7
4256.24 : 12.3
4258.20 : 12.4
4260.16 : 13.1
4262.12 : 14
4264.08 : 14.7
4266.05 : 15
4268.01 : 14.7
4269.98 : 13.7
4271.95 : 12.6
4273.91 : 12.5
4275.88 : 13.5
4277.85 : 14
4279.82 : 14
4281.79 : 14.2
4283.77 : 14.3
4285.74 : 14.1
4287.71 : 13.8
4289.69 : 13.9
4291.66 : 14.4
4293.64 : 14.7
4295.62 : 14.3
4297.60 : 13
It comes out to 1.76 angstrom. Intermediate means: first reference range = 13.5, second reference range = 13.2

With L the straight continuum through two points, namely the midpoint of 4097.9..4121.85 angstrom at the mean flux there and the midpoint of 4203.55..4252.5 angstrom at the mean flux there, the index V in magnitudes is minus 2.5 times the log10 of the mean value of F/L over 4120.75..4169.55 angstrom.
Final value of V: -0.05 mag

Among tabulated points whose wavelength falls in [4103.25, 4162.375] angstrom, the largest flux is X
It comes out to 14.1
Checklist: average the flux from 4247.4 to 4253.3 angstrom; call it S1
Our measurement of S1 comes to 12.5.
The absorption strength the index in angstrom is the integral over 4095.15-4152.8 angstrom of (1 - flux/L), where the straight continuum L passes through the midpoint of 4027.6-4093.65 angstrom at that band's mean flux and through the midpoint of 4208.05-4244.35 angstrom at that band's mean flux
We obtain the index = 2.5 angstrom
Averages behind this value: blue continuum 13.5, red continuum 13.5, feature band 12.9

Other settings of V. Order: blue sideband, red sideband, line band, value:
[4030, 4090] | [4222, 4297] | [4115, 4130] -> 0.022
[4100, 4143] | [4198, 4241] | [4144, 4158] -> 0.033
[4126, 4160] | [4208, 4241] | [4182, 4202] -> -0.016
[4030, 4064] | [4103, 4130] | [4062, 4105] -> 0.013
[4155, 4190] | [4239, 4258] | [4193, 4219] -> -0.050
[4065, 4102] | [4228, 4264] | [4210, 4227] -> -0.081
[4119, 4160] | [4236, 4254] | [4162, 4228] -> -0.049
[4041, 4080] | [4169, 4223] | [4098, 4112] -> 0.121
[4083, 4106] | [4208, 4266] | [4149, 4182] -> -0.045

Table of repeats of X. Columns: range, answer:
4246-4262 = 13.1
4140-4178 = 14.6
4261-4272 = 15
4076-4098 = 14.8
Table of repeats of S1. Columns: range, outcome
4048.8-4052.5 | 13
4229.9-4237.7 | 12.7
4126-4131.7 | 13.1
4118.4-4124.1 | 13.6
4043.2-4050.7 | 12.8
